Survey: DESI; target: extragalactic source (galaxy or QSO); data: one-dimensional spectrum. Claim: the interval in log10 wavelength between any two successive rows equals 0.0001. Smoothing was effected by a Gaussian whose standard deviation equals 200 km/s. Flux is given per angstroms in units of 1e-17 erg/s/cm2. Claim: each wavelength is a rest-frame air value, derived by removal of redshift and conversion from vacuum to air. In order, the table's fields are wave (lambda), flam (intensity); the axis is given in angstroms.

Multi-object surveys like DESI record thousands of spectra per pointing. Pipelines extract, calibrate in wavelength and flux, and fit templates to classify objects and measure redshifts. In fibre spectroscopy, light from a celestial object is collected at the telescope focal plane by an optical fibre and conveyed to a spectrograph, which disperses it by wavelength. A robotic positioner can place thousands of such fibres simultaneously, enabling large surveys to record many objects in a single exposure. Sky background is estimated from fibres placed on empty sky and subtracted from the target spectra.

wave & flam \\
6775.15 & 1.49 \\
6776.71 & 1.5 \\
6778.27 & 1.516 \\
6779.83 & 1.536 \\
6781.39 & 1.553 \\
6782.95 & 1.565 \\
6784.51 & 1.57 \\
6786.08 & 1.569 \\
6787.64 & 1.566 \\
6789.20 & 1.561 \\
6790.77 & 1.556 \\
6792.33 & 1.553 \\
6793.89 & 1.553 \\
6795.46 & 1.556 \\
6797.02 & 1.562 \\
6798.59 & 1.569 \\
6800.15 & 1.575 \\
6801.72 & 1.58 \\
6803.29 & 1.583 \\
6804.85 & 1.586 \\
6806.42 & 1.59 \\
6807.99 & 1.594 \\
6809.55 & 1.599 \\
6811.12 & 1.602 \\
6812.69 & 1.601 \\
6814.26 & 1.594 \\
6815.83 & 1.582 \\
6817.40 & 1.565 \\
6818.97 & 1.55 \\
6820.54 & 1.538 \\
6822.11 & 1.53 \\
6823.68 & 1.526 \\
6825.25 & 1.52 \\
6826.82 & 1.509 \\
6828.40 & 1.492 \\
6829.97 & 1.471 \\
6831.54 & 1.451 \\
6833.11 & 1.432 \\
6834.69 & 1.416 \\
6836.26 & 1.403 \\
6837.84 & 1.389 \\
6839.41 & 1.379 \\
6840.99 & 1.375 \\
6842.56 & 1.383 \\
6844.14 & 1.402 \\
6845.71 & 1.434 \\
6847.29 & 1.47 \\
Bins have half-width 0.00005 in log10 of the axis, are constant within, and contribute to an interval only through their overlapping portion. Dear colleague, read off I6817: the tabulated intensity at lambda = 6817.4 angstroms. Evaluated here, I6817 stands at 1.565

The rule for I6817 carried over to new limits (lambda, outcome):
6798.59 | 1.569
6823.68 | 1.526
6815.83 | 1.582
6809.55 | 1.599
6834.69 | 1.416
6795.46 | 1.556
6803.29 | 1.583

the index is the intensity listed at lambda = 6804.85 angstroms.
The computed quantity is 1.586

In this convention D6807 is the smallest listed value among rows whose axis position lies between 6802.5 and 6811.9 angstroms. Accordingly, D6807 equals 1.583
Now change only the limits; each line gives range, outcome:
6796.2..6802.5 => 1.562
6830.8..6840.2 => 1.379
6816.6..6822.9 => 1.53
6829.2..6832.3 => 1.451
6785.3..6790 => 1.561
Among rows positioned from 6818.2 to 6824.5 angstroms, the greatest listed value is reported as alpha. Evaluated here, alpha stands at 1.55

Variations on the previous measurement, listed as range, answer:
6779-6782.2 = 1.553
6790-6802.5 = 1.58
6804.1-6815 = 1.602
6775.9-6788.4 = 1.57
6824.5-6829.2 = 1.52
